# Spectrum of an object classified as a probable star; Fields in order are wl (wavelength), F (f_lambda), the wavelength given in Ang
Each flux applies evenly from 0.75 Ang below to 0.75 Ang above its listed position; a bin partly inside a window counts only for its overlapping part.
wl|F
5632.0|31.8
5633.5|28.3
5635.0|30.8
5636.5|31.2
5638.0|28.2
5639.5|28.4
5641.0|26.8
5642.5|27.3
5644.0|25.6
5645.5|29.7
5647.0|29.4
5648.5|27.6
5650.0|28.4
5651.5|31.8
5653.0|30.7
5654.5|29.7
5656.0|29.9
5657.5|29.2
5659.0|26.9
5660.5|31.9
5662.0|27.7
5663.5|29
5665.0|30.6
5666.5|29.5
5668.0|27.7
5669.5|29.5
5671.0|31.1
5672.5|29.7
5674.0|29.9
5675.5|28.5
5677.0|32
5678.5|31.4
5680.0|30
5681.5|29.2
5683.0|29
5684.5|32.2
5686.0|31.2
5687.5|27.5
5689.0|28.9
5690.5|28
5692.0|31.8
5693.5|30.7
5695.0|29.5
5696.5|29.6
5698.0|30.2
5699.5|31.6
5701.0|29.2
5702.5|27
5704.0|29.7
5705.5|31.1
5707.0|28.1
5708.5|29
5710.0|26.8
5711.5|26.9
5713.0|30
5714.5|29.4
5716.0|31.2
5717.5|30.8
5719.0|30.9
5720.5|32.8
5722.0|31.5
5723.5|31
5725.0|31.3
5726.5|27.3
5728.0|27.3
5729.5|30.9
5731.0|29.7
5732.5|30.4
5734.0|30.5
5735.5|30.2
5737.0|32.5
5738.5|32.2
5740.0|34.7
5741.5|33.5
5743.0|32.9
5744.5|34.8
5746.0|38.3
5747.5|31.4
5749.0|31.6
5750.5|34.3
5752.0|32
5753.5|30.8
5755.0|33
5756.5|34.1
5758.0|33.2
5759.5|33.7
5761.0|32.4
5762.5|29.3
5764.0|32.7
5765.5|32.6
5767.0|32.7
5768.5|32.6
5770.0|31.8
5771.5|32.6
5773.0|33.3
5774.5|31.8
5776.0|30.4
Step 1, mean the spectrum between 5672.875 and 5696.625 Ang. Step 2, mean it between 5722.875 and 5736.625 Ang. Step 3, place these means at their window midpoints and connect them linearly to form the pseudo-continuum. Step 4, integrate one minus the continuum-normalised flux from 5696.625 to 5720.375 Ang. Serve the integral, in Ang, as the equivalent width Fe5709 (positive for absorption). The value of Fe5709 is 0.3 Ang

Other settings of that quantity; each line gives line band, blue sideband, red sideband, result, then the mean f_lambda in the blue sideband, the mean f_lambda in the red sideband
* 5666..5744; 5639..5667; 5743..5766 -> 2.1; 29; 32.9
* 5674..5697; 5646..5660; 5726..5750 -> 0.2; 29.3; 31.8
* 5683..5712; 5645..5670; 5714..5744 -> 0.9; 29.4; 31.1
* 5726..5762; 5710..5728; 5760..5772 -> -1.2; 30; 32.1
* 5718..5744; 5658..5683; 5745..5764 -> 0.6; 29.6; 32.9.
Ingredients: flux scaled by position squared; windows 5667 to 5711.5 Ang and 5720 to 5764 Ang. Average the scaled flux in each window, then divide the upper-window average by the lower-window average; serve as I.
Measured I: 1.1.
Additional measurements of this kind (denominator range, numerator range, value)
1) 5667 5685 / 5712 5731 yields 1.03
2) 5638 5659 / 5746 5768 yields 1.18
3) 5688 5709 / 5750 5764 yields 1.12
